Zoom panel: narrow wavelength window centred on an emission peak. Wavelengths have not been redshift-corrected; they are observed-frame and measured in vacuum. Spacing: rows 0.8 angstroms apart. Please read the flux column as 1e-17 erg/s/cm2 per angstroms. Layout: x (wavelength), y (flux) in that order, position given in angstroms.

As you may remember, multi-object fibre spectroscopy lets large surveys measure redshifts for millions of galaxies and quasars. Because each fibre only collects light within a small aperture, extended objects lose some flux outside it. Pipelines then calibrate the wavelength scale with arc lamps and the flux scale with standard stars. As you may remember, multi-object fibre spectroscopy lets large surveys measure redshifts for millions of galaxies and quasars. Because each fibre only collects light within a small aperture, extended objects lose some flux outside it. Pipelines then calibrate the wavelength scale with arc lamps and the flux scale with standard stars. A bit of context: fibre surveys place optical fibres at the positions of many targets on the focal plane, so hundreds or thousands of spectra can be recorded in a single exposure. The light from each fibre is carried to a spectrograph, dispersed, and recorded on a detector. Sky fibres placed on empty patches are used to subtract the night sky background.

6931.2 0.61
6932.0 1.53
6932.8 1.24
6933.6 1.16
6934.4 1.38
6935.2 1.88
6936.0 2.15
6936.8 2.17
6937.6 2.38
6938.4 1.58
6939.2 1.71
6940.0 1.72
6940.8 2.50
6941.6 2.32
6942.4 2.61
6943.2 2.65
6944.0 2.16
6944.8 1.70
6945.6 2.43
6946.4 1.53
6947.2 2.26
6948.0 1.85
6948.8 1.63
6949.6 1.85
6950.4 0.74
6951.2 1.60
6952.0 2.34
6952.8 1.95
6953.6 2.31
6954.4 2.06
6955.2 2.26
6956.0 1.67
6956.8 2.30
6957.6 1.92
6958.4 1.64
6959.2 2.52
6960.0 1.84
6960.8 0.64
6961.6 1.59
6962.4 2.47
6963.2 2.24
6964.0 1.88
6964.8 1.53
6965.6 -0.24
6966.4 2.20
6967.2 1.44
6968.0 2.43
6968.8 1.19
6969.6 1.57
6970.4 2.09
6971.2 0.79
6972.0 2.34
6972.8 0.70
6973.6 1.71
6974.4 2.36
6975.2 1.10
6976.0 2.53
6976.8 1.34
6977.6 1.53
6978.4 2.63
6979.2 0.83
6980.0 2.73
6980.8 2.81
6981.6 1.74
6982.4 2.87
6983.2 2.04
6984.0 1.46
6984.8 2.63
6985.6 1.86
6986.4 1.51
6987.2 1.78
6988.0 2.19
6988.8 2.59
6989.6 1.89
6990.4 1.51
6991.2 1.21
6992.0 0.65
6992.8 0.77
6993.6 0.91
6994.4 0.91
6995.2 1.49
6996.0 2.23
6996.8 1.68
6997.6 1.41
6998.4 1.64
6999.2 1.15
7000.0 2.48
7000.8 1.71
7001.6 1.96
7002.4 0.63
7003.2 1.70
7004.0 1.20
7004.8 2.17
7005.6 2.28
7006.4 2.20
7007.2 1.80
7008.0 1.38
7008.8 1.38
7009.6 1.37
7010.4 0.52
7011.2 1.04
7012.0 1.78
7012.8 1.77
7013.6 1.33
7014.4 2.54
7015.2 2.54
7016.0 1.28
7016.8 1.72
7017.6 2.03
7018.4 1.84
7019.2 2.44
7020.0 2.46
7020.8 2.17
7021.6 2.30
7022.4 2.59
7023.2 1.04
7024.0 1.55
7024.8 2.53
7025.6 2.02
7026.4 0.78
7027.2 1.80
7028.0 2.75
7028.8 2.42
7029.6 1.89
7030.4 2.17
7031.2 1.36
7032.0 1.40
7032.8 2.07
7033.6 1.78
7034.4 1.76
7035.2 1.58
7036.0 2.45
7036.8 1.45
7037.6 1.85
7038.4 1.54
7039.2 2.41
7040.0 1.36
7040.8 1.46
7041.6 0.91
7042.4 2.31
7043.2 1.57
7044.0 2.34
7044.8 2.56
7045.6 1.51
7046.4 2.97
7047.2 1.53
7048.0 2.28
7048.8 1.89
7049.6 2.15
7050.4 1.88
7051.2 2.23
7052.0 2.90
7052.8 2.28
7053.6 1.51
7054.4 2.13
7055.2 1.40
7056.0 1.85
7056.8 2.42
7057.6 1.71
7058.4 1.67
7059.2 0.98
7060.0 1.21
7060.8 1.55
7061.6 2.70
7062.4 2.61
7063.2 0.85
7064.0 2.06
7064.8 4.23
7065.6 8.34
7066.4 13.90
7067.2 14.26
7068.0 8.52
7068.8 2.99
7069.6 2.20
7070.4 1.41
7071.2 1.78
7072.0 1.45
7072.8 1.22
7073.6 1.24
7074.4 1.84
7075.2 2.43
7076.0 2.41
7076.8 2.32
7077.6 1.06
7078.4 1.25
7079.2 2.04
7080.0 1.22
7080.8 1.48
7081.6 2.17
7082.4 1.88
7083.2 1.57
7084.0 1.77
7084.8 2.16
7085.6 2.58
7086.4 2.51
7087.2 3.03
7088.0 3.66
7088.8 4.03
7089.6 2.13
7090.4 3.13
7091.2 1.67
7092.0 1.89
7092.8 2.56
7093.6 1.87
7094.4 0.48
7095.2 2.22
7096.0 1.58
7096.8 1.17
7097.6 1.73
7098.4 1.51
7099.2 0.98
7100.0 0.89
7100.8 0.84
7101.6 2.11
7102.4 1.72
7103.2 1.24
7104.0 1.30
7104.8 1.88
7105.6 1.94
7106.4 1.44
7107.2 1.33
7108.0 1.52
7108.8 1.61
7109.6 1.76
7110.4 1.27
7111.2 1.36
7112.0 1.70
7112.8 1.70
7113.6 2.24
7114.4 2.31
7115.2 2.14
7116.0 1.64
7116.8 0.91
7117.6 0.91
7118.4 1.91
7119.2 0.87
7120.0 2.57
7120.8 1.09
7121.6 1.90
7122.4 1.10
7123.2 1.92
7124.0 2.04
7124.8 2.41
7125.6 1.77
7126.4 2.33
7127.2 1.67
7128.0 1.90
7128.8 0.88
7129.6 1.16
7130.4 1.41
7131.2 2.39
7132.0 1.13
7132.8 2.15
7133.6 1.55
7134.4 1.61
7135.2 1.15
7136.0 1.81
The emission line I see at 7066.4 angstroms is H-alpha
